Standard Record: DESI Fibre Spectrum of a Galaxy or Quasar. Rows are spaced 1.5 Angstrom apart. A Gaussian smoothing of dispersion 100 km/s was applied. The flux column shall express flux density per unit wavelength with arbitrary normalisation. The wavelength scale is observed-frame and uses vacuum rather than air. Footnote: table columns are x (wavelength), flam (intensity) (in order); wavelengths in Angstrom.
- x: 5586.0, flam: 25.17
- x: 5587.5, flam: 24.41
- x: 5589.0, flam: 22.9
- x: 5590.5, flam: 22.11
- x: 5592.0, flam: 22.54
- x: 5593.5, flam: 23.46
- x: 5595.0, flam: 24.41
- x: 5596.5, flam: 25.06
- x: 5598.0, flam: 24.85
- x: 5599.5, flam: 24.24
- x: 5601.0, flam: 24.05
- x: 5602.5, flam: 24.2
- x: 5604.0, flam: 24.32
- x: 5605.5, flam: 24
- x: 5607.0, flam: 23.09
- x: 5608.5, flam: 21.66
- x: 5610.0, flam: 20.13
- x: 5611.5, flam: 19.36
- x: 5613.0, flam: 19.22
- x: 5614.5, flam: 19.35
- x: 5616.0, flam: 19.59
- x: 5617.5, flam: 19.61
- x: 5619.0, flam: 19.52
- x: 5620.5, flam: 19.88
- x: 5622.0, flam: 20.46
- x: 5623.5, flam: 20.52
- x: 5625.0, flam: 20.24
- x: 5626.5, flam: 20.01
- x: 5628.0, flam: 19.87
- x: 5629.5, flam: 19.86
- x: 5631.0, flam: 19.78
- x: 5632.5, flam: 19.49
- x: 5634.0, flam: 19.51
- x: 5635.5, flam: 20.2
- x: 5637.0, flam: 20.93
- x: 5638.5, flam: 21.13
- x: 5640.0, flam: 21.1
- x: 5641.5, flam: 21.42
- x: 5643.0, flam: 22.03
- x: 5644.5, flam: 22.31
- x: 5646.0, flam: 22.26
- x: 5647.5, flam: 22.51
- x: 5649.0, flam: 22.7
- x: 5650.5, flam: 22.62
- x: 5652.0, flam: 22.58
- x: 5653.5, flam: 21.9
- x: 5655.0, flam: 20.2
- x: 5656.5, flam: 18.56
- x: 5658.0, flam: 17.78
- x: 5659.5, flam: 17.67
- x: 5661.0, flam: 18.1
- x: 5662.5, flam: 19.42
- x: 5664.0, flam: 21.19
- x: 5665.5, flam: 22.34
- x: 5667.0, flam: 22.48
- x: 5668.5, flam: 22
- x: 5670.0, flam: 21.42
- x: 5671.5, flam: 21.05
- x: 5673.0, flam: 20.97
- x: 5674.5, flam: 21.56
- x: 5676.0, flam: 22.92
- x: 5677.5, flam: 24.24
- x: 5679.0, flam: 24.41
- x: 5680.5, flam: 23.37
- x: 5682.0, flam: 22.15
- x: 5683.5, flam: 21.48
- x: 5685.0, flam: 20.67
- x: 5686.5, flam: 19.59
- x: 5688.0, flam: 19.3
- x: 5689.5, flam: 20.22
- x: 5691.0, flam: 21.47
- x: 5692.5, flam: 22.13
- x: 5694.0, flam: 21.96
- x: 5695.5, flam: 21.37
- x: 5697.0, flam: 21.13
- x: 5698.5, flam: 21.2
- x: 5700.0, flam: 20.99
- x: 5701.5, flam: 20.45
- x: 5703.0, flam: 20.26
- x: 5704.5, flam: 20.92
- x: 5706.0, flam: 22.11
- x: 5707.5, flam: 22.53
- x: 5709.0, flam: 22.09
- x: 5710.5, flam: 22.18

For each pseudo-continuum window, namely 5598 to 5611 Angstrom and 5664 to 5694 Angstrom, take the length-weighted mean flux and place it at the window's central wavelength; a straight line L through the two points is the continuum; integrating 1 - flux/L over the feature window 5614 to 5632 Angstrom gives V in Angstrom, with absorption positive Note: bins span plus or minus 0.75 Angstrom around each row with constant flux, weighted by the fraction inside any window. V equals 2.3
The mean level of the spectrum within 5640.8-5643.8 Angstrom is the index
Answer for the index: 21.7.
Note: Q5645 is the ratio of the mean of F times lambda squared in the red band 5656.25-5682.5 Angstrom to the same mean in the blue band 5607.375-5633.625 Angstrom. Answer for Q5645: 1.08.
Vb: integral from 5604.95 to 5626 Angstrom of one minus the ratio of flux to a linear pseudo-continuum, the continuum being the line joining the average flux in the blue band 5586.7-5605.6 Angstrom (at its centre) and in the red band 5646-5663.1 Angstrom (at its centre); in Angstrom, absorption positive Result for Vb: 2.2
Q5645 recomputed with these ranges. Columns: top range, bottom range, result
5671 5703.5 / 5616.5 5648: 1.07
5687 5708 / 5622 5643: 1.06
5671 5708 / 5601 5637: 1.07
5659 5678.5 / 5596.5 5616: 0.97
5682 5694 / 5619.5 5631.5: 1.06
